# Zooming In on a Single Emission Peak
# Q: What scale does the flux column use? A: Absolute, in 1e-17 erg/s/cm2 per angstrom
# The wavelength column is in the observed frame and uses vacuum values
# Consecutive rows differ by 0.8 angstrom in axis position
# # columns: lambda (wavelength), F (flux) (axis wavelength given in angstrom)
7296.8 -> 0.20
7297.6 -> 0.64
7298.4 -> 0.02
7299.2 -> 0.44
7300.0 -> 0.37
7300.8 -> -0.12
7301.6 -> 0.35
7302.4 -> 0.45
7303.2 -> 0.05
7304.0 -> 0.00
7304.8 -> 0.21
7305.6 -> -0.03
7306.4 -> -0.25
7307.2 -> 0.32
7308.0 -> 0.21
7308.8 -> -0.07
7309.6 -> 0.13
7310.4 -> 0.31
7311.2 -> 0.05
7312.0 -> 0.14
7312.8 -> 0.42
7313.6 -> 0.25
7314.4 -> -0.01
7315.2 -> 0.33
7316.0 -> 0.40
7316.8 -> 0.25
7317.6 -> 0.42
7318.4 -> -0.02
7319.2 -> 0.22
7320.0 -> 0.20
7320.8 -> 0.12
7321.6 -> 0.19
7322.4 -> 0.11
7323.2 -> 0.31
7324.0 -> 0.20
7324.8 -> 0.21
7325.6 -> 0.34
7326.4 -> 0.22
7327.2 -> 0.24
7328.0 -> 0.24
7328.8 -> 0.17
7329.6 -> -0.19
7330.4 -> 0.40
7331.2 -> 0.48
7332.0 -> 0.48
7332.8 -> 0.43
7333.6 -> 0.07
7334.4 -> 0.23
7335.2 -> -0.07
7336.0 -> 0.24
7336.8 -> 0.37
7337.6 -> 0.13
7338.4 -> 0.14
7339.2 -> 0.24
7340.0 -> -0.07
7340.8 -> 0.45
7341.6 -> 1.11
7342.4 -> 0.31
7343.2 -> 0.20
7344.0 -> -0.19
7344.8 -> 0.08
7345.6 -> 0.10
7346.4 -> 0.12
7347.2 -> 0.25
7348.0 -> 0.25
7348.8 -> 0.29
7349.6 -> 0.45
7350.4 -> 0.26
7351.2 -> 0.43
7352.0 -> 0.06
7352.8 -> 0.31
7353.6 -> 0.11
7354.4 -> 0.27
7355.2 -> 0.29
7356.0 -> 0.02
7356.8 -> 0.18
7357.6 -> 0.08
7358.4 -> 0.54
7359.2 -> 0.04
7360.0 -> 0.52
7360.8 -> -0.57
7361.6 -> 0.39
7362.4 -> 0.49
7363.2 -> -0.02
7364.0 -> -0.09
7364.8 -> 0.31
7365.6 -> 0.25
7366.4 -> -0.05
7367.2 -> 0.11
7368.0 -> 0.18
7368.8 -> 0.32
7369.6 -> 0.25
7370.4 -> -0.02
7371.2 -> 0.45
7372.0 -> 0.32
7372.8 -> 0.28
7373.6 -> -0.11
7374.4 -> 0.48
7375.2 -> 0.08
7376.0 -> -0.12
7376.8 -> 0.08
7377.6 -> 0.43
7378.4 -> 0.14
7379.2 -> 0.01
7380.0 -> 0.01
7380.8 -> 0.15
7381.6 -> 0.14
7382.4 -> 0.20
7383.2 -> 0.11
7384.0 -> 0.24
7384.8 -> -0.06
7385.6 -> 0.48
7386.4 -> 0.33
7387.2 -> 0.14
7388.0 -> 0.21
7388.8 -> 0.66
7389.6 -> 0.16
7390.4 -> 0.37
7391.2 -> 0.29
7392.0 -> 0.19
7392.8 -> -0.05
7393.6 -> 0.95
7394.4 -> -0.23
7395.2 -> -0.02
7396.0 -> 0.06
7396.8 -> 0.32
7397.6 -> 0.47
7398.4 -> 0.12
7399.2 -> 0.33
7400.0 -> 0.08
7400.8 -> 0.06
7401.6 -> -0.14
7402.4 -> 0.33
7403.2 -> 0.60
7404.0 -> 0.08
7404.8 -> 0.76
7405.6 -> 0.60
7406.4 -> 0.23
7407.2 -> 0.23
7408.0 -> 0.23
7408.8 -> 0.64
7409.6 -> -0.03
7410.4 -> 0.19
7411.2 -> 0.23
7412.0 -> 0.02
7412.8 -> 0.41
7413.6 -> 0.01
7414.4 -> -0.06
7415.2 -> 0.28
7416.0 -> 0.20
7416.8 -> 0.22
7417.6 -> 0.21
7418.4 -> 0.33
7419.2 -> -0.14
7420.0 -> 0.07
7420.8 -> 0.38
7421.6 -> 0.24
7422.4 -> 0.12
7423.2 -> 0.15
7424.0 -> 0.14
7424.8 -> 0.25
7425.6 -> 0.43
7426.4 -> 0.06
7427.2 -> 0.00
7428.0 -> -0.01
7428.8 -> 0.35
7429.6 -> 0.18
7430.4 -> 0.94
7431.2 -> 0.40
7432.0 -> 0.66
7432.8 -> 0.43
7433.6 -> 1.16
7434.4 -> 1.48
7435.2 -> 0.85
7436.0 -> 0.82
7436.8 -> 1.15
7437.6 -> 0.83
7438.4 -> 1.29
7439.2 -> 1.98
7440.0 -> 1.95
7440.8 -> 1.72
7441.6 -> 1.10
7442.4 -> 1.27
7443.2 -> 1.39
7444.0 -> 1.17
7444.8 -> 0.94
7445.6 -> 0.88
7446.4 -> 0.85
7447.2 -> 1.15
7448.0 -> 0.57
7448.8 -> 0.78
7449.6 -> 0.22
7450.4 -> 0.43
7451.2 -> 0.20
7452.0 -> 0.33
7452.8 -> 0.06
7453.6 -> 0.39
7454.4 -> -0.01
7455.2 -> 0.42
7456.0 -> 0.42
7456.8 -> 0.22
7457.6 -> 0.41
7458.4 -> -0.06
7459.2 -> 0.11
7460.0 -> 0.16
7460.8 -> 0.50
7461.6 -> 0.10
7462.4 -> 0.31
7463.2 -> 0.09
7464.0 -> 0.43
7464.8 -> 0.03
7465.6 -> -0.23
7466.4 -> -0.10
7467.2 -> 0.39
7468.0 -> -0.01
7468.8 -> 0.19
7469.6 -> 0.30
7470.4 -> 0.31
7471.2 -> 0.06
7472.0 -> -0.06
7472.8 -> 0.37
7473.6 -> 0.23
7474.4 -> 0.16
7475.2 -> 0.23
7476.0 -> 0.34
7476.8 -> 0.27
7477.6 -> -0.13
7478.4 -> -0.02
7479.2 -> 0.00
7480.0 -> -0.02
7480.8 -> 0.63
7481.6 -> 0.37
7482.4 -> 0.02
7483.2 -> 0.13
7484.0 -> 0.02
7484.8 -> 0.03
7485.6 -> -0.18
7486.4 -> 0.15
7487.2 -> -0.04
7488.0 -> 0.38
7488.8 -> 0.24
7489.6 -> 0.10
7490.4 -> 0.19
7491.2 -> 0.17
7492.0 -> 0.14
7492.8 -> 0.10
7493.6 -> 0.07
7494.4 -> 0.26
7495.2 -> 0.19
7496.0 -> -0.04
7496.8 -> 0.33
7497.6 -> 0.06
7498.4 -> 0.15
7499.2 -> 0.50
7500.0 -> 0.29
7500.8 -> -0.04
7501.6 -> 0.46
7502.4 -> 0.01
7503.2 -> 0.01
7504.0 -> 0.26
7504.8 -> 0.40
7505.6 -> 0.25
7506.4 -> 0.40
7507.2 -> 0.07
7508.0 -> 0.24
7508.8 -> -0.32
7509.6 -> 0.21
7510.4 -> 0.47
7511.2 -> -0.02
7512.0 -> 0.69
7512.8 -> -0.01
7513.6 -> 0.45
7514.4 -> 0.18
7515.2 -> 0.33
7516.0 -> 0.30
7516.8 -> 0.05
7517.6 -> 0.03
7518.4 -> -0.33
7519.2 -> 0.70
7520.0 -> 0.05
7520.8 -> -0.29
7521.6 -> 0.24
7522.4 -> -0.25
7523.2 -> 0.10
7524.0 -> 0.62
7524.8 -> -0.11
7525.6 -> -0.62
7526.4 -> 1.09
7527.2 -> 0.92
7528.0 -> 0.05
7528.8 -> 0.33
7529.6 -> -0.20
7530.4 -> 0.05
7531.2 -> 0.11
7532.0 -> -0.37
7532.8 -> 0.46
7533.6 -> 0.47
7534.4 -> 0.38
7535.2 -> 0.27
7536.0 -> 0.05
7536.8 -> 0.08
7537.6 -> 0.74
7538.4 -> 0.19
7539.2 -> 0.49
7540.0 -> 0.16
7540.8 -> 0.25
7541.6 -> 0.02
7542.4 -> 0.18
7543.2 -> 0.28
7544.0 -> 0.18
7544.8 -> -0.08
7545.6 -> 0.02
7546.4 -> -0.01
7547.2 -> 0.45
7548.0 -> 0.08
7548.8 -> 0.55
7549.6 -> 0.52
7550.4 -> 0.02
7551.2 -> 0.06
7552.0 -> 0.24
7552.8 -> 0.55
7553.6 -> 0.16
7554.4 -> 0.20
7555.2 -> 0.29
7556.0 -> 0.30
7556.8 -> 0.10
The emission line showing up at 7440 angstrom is [O II] 3727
